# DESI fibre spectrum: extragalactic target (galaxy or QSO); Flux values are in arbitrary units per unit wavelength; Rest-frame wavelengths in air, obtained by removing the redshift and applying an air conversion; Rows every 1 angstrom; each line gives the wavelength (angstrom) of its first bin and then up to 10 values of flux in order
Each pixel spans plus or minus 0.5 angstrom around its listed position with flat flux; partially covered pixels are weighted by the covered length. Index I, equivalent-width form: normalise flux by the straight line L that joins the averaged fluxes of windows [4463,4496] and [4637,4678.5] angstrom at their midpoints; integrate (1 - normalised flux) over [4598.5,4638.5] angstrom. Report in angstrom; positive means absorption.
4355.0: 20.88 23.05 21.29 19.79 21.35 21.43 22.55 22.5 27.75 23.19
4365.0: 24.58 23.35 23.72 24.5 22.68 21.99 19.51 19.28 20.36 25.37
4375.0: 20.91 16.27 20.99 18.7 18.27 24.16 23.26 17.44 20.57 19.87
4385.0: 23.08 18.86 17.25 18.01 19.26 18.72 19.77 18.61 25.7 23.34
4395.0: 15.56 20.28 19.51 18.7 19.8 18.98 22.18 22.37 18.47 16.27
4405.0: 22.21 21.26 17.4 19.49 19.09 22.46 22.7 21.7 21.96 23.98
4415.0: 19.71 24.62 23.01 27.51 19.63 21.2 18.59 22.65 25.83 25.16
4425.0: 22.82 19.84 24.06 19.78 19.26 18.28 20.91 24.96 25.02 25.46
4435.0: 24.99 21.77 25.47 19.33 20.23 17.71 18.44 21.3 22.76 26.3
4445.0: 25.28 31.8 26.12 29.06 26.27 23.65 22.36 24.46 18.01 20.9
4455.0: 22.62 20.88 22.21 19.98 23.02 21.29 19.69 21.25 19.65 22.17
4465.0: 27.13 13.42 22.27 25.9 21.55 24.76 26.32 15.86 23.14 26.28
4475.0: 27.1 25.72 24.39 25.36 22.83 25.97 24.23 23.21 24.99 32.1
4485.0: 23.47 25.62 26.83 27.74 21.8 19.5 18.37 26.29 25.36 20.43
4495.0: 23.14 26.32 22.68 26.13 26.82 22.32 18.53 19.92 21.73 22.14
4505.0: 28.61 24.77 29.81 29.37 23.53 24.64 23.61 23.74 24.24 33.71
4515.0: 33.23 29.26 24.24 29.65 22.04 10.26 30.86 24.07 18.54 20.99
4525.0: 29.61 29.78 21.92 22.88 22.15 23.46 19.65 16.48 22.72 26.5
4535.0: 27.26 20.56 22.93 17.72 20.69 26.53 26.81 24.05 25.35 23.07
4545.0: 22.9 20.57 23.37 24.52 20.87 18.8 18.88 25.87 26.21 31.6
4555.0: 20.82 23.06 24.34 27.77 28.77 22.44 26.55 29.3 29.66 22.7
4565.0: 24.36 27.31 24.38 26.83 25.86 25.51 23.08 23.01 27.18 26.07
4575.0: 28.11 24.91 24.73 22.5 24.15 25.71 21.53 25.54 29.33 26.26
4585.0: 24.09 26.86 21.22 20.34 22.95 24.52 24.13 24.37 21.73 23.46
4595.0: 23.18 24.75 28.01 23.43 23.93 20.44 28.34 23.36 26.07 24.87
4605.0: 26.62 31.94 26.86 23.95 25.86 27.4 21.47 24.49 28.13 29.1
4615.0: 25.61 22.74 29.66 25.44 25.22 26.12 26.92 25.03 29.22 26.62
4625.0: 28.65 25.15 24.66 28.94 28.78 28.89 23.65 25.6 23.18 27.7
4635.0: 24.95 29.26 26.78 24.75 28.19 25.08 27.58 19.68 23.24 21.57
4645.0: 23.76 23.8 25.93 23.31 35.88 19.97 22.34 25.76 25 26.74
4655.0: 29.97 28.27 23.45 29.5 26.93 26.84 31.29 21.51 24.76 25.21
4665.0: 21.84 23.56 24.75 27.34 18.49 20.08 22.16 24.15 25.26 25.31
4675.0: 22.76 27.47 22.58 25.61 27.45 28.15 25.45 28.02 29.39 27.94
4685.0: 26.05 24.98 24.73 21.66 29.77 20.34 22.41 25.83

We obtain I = -2.4 angstrom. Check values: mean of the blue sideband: 23.8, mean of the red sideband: 24.9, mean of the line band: 26.2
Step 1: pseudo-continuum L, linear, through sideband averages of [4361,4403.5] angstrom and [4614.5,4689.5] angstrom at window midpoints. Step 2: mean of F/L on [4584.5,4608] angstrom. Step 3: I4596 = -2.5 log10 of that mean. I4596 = 0.005 mag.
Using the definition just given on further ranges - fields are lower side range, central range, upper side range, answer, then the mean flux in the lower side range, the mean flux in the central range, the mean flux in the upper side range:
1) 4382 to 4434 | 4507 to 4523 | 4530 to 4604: -0.11 mag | 21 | 25.7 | 24.3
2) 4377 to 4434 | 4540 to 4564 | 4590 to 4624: -0.01 mag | 21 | 24.6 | 25.5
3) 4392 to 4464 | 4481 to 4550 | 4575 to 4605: -0.04 mag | 21.9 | 24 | 24.4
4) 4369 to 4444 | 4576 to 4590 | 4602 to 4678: 0.01 mag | 21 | 24.3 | 25.6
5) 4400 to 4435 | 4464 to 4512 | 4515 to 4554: -0.06 mag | 21.8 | 24.1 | 23.4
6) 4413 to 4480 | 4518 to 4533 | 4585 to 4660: 0.07 mag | 22.8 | 22.6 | 25.6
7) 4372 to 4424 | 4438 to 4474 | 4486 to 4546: -0.01 mag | 20.7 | 22.5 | 24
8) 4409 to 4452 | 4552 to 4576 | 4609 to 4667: -0.04 mag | 22.9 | 25.8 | 25.9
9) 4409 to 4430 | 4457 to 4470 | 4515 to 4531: 0.07 mag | 22.2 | 21.6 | 24.1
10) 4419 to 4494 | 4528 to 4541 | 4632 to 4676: 0.07 mag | 23.1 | 22.4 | 25.1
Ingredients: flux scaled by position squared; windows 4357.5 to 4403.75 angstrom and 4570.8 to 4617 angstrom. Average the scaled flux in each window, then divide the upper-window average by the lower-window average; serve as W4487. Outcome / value 1.3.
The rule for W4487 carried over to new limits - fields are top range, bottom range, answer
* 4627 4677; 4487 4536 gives 1.11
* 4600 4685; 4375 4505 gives 1.27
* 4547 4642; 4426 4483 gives 1.18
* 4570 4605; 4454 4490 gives 1.10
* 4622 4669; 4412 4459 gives 1.24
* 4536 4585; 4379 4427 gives 1.26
